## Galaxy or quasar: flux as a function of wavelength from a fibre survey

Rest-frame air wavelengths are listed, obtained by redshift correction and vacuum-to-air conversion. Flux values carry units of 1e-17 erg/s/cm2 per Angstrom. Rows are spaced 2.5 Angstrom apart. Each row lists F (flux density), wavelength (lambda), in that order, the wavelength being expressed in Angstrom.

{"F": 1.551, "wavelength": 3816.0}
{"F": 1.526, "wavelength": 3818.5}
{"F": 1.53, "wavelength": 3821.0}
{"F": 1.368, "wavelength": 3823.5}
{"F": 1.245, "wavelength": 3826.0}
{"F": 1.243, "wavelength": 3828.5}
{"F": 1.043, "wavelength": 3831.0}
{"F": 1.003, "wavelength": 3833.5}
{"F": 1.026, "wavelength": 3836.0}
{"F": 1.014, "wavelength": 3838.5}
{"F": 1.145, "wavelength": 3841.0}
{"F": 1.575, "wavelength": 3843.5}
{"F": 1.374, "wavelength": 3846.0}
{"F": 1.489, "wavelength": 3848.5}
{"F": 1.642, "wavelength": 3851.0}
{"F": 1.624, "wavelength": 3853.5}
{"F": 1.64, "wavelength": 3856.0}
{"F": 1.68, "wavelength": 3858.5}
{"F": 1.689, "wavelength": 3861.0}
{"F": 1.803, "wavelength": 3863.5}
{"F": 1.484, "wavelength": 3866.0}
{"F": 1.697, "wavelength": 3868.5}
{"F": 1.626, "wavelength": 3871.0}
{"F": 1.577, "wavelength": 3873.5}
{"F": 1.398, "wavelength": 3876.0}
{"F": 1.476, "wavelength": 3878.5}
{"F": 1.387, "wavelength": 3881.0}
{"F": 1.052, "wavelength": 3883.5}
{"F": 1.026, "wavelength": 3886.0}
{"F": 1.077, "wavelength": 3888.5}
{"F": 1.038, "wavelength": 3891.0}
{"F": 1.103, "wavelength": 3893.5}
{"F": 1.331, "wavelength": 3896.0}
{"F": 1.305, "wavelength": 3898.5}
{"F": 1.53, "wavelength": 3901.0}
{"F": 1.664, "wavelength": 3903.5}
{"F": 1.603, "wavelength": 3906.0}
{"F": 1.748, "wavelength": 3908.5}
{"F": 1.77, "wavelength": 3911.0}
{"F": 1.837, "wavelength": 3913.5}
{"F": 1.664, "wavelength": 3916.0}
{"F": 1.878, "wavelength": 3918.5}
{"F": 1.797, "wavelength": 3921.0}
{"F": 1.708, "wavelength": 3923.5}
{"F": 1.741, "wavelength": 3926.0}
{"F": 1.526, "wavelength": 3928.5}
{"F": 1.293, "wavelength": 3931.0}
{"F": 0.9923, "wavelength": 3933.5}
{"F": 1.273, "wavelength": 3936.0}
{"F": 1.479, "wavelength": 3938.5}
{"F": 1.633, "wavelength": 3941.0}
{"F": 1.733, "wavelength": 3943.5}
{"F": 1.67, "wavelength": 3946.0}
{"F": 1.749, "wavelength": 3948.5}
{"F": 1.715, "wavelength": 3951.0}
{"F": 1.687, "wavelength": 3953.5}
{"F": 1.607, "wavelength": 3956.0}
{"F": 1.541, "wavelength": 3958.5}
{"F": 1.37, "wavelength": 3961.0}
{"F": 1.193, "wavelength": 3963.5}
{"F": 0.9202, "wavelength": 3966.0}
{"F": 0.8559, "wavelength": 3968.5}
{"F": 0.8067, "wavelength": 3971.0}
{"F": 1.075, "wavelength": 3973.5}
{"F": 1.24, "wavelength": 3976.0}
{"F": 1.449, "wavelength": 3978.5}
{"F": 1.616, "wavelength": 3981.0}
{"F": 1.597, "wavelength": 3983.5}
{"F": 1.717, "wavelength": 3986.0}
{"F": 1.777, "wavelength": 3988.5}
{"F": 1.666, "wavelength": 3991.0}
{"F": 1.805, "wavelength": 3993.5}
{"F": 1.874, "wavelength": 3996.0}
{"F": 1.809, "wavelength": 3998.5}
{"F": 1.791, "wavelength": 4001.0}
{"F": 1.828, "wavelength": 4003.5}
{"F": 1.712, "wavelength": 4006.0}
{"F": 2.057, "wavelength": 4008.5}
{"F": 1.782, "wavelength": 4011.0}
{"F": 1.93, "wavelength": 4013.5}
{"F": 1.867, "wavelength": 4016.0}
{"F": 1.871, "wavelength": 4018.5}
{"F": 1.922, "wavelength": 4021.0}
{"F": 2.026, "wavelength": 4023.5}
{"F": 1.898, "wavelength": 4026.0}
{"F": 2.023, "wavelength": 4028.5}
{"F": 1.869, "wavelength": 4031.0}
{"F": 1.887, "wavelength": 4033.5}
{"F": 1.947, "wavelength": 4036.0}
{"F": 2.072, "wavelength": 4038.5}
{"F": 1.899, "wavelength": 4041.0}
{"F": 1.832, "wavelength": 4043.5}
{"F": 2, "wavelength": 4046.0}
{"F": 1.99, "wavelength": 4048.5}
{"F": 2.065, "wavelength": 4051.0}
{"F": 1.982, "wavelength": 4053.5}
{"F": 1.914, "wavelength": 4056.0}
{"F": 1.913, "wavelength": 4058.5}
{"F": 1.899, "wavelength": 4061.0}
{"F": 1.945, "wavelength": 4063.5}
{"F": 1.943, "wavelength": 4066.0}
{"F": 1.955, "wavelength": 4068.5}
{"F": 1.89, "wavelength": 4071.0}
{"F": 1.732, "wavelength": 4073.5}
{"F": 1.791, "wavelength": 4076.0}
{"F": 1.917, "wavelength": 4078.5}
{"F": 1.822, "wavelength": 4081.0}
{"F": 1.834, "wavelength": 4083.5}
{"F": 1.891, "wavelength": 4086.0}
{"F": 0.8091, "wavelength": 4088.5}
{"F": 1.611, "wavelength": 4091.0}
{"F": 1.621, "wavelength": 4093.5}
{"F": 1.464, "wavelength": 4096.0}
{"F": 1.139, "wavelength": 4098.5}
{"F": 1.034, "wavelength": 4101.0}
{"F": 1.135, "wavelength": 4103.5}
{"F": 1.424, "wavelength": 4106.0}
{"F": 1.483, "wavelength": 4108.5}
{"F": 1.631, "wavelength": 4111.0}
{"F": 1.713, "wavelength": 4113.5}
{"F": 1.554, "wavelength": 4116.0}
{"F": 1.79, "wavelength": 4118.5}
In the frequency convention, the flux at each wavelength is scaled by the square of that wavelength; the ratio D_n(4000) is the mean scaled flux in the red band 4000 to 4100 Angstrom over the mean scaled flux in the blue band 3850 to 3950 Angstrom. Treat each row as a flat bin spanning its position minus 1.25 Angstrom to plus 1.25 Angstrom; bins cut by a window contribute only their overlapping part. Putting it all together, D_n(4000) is 1.29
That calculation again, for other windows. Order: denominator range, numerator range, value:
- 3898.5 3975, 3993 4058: 1.34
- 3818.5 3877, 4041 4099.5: 1.39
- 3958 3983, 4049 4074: 1.67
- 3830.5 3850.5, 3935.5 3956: 1.40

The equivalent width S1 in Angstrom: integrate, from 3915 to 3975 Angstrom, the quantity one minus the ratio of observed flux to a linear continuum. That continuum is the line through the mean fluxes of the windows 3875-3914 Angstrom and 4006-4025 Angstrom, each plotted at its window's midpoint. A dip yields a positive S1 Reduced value 5.24 Angstrom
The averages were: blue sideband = 1.39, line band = 1.45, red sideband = 1.91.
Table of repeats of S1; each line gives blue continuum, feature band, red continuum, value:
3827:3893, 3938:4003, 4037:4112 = 1.5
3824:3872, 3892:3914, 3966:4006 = -1.0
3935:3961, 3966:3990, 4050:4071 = 5.2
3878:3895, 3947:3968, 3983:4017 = 1.4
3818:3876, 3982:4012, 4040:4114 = -3.2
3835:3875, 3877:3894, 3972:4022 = 4.2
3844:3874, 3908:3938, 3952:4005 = -1.0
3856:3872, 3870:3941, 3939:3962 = 7.9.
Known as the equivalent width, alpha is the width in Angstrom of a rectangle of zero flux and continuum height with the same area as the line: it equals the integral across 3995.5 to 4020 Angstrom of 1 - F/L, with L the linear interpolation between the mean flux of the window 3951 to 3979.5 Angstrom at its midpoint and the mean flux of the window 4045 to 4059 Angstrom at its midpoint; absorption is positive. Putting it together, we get -3.6 Angstrom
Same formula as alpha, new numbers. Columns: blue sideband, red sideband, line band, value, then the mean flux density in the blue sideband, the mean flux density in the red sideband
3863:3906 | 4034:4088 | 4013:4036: -1.7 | 1.39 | 1.9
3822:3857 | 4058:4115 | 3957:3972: 3.5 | 1.32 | 1.63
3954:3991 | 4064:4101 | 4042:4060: -4.4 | 1.36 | 1.66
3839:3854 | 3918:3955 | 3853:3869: -2.1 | 1.44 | 1.59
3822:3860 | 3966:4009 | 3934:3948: -0.5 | 1.34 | 1.54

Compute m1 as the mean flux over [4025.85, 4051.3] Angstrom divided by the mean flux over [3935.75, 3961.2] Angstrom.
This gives 1.21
